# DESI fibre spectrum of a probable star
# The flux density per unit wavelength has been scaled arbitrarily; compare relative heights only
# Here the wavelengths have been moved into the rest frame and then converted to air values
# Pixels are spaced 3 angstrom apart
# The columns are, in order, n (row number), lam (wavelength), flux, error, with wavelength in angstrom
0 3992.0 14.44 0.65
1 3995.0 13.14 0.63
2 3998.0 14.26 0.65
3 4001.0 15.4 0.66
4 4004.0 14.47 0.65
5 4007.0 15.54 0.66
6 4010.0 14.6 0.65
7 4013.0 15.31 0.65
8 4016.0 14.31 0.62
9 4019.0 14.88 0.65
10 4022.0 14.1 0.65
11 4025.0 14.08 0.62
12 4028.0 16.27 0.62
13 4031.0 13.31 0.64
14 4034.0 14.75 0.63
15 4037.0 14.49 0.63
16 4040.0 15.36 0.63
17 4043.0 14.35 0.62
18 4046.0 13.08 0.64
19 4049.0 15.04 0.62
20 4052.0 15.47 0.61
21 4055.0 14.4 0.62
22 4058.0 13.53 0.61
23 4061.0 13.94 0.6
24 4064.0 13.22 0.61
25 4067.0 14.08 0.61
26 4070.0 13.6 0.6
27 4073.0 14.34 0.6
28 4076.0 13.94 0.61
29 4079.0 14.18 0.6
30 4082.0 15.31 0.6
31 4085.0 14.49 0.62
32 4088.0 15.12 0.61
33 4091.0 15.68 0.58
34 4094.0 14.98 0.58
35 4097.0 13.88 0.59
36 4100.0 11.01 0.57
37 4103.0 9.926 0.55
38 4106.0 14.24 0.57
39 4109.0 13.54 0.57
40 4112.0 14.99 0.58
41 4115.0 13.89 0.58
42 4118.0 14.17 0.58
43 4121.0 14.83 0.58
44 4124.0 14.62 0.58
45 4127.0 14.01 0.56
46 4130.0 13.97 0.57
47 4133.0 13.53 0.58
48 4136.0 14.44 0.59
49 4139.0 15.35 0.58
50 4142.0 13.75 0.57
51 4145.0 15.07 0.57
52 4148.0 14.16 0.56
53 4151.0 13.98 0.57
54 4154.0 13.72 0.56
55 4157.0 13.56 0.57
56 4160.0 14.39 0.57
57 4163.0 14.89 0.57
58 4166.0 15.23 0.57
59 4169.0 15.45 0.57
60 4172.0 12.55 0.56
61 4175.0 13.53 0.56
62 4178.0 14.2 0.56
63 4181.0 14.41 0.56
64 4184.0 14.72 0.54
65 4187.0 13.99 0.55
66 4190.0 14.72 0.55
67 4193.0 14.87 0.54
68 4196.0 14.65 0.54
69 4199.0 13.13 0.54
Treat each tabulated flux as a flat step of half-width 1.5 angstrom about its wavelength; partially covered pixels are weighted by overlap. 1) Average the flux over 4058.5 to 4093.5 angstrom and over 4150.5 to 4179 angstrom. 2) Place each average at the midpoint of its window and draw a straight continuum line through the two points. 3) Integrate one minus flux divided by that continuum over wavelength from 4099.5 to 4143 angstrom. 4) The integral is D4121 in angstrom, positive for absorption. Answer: 1.3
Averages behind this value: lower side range 14.3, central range 13.8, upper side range 14.2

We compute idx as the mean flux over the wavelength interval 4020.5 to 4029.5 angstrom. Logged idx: 14.8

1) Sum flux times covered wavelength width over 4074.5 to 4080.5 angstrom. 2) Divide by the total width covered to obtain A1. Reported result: 14.1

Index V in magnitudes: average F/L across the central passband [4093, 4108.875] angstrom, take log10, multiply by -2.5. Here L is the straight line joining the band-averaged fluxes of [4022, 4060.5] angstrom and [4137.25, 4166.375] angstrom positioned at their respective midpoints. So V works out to 0.13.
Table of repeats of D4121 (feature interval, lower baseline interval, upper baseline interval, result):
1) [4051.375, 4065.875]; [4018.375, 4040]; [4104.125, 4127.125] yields 0.4 angstrom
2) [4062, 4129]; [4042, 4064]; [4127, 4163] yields 0.9 angstrom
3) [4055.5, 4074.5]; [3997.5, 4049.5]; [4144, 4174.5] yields 0.9 angstrom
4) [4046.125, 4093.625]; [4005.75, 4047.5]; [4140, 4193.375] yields 0.3 angstrom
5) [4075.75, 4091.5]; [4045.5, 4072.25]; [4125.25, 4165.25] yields -0.7 angstrom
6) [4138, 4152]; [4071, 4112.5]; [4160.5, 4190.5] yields -0.2 angstrom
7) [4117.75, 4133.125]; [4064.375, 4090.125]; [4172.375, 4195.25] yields 0.1 angstrom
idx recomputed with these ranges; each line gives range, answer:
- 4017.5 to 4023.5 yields 14.5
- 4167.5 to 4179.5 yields 13.9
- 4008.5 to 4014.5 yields 15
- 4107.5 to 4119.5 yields 14.1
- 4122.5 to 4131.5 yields 14.2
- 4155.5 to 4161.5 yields 14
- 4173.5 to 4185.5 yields 14.2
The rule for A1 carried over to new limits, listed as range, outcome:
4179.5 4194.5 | 14.5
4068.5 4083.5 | 14.3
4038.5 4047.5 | 14.3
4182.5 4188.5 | 14.4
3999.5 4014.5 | 15.1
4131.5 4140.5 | 14.4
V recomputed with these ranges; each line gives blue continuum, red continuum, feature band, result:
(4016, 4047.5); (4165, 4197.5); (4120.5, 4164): 0.01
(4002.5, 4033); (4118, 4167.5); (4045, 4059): 0.02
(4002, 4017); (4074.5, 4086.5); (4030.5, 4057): 0.01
